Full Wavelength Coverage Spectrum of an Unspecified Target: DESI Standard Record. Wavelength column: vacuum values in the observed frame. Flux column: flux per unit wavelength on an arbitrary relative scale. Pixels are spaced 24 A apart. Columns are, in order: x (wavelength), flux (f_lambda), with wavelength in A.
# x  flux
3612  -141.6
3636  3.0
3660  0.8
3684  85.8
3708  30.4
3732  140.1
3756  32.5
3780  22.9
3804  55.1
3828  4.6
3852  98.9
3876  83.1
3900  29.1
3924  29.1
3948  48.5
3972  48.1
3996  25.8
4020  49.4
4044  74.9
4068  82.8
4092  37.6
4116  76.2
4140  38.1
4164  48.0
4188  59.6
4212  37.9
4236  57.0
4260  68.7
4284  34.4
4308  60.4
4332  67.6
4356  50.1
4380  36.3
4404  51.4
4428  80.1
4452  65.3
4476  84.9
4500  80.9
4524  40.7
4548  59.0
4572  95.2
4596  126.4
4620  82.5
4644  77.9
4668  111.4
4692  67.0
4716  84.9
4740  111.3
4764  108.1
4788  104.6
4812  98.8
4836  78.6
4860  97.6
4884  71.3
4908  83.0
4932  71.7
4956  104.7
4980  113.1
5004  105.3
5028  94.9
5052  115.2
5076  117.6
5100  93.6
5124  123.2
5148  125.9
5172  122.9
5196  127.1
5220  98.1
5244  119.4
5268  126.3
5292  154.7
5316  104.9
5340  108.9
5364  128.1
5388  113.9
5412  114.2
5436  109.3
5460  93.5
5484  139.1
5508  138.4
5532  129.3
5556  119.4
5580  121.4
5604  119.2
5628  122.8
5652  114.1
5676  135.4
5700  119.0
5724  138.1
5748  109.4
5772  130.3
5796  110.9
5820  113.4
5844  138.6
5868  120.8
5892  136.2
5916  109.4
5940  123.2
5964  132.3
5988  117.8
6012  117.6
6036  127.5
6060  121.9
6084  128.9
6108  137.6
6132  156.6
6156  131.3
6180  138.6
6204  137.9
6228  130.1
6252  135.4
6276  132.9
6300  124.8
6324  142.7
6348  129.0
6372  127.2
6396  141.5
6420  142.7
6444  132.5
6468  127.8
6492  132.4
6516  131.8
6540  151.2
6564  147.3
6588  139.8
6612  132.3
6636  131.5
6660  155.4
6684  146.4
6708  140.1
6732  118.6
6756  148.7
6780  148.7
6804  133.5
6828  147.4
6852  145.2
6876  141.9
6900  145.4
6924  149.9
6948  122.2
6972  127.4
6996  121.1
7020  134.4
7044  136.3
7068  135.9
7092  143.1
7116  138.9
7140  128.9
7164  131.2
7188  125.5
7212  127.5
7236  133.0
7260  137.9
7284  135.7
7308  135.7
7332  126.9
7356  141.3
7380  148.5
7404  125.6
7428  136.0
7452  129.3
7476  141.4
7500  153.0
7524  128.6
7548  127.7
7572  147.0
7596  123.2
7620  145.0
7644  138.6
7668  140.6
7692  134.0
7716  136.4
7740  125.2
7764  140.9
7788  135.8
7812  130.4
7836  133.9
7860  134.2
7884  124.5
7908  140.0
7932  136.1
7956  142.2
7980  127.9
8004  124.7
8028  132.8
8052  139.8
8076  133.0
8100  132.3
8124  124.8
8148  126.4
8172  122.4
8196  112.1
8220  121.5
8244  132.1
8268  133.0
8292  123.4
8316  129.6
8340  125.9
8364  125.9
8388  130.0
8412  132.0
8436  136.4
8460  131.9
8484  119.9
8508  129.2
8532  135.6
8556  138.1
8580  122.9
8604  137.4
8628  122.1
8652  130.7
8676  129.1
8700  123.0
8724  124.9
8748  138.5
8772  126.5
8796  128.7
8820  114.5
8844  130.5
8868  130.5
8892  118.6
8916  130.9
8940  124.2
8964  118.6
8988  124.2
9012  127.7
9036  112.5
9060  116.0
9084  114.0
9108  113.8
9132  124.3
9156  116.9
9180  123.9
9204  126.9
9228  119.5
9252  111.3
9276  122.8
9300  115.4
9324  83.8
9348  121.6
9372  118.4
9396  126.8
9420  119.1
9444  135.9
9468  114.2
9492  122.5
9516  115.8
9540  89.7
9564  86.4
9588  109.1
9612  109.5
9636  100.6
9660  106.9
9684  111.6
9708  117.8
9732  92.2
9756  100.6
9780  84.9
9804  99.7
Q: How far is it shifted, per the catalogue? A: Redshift 0.144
